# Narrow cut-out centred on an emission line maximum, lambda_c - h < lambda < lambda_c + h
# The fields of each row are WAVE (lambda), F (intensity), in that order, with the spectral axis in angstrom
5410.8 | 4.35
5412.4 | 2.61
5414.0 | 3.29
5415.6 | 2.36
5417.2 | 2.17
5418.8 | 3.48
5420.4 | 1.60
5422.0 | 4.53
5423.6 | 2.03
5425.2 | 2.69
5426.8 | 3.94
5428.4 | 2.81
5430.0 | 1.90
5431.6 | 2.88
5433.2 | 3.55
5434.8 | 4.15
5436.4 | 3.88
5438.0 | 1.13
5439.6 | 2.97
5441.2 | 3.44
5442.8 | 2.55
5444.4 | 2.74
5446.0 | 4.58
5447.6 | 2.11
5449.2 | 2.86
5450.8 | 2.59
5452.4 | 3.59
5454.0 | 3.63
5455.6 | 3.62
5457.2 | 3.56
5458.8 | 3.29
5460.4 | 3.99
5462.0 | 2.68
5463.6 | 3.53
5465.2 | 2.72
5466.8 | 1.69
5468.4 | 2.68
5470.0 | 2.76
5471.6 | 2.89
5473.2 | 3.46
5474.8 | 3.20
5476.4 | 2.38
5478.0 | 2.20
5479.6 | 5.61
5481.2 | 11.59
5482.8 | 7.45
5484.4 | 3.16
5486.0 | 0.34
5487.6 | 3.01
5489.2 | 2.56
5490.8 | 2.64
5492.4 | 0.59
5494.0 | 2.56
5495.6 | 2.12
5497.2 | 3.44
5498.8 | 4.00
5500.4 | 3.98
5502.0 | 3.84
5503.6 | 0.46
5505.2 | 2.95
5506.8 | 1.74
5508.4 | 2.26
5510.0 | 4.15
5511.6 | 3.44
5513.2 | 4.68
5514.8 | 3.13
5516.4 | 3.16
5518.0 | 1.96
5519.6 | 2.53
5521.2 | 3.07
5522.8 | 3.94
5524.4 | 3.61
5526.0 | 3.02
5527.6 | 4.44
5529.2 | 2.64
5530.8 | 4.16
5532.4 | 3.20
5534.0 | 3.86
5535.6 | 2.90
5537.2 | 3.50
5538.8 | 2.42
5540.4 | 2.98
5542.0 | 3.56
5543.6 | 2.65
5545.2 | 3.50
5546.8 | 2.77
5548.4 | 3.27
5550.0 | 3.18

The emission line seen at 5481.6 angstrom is H-beta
